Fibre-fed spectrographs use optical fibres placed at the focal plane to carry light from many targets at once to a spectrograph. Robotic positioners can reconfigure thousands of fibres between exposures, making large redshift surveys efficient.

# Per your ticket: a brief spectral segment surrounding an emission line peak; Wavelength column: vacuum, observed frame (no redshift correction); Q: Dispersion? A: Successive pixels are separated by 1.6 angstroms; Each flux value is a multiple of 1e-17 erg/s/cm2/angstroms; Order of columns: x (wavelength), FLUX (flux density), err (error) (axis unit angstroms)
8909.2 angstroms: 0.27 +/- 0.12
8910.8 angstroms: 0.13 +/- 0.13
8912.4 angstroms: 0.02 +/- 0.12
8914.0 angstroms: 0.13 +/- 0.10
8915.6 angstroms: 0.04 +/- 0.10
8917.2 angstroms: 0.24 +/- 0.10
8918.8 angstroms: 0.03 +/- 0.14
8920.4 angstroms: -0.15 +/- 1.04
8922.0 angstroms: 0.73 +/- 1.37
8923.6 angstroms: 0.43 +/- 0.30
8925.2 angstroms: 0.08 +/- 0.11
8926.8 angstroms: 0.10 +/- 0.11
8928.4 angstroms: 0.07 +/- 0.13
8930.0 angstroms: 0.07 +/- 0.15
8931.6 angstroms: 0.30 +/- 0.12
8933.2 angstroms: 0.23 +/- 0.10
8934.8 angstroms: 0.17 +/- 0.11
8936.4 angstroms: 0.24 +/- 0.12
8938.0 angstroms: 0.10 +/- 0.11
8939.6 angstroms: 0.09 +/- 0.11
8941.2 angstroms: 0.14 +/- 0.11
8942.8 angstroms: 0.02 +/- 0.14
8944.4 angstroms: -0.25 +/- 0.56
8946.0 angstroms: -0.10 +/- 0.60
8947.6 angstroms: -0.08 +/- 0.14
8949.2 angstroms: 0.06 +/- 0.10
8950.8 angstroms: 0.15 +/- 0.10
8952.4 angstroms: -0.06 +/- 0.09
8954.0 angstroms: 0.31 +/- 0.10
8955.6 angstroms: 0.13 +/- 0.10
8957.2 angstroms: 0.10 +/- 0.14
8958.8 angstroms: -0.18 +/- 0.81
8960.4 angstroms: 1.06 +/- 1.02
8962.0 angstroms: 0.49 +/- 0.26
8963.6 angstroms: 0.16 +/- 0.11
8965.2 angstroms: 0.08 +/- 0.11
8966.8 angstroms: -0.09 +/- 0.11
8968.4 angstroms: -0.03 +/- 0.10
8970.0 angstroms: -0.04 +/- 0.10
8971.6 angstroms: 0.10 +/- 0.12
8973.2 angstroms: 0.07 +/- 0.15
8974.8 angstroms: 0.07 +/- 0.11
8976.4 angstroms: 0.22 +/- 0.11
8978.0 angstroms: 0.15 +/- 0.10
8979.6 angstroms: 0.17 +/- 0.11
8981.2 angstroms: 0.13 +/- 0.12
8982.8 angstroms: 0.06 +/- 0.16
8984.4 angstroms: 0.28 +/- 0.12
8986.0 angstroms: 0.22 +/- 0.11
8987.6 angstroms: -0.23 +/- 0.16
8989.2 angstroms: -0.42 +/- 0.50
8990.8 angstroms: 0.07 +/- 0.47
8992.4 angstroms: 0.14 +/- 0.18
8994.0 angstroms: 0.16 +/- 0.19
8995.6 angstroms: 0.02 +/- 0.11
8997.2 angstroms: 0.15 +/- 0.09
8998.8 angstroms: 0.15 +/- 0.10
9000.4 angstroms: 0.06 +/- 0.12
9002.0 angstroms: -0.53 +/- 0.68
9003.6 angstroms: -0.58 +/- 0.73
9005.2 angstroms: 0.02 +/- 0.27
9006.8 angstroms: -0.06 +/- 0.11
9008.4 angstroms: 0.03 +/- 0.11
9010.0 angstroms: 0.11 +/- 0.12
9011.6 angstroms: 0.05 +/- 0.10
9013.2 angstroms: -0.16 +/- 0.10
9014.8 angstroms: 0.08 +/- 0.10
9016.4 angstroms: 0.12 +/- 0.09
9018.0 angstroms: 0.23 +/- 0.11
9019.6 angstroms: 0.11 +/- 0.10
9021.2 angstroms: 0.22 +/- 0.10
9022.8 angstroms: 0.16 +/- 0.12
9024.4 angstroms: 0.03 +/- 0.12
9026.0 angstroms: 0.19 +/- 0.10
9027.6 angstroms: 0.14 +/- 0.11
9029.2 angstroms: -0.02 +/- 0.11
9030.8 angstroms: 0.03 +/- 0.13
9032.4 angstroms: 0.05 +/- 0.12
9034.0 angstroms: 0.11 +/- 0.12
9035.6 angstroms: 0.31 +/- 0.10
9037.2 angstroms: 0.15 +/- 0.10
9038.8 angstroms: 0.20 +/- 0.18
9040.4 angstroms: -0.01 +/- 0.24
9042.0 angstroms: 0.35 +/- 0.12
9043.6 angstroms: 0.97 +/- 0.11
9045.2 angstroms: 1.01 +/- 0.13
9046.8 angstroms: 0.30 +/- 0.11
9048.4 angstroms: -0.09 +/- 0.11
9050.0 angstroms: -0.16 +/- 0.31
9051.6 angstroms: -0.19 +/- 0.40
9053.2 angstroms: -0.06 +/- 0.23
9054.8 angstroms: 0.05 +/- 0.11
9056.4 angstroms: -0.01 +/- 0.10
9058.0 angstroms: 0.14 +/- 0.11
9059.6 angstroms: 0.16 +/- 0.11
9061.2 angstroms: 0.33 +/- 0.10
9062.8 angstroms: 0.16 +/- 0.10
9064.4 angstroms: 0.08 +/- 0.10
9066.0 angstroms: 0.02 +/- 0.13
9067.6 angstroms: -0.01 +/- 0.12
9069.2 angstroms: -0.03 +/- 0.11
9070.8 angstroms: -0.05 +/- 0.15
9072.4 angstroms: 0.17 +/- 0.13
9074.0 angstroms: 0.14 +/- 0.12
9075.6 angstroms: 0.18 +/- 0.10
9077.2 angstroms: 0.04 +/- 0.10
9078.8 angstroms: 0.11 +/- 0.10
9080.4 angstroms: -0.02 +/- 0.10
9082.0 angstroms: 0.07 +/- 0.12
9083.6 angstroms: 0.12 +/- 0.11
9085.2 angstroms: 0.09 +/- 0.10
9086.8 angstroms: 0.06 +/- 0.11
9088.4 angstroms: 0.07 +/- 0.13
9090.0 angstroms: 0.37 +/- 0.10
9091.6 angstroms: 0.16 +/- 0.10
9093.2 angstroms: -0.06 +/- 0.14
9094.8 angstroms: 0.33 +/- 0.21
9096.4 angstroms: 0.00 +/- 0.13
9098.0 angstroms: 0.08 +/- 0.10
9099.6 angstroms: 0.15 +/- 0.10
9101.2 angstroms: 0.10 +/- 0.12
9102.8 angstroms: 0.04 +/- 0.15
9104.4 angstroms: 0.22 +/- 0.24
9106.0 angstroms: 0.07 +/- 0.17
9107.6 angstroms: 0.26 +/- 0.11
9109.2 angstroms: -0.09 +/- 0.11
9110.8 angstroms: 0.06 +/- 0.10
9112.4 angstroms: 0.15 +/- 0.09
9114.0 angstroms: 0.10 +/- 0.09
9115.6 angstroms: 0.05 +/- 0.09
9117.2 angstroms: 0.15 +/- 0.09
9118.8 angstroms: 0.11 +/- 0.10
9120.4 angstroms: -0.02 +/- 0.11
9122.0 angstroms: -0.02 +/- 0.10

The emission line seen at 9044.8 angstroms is Hbeta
